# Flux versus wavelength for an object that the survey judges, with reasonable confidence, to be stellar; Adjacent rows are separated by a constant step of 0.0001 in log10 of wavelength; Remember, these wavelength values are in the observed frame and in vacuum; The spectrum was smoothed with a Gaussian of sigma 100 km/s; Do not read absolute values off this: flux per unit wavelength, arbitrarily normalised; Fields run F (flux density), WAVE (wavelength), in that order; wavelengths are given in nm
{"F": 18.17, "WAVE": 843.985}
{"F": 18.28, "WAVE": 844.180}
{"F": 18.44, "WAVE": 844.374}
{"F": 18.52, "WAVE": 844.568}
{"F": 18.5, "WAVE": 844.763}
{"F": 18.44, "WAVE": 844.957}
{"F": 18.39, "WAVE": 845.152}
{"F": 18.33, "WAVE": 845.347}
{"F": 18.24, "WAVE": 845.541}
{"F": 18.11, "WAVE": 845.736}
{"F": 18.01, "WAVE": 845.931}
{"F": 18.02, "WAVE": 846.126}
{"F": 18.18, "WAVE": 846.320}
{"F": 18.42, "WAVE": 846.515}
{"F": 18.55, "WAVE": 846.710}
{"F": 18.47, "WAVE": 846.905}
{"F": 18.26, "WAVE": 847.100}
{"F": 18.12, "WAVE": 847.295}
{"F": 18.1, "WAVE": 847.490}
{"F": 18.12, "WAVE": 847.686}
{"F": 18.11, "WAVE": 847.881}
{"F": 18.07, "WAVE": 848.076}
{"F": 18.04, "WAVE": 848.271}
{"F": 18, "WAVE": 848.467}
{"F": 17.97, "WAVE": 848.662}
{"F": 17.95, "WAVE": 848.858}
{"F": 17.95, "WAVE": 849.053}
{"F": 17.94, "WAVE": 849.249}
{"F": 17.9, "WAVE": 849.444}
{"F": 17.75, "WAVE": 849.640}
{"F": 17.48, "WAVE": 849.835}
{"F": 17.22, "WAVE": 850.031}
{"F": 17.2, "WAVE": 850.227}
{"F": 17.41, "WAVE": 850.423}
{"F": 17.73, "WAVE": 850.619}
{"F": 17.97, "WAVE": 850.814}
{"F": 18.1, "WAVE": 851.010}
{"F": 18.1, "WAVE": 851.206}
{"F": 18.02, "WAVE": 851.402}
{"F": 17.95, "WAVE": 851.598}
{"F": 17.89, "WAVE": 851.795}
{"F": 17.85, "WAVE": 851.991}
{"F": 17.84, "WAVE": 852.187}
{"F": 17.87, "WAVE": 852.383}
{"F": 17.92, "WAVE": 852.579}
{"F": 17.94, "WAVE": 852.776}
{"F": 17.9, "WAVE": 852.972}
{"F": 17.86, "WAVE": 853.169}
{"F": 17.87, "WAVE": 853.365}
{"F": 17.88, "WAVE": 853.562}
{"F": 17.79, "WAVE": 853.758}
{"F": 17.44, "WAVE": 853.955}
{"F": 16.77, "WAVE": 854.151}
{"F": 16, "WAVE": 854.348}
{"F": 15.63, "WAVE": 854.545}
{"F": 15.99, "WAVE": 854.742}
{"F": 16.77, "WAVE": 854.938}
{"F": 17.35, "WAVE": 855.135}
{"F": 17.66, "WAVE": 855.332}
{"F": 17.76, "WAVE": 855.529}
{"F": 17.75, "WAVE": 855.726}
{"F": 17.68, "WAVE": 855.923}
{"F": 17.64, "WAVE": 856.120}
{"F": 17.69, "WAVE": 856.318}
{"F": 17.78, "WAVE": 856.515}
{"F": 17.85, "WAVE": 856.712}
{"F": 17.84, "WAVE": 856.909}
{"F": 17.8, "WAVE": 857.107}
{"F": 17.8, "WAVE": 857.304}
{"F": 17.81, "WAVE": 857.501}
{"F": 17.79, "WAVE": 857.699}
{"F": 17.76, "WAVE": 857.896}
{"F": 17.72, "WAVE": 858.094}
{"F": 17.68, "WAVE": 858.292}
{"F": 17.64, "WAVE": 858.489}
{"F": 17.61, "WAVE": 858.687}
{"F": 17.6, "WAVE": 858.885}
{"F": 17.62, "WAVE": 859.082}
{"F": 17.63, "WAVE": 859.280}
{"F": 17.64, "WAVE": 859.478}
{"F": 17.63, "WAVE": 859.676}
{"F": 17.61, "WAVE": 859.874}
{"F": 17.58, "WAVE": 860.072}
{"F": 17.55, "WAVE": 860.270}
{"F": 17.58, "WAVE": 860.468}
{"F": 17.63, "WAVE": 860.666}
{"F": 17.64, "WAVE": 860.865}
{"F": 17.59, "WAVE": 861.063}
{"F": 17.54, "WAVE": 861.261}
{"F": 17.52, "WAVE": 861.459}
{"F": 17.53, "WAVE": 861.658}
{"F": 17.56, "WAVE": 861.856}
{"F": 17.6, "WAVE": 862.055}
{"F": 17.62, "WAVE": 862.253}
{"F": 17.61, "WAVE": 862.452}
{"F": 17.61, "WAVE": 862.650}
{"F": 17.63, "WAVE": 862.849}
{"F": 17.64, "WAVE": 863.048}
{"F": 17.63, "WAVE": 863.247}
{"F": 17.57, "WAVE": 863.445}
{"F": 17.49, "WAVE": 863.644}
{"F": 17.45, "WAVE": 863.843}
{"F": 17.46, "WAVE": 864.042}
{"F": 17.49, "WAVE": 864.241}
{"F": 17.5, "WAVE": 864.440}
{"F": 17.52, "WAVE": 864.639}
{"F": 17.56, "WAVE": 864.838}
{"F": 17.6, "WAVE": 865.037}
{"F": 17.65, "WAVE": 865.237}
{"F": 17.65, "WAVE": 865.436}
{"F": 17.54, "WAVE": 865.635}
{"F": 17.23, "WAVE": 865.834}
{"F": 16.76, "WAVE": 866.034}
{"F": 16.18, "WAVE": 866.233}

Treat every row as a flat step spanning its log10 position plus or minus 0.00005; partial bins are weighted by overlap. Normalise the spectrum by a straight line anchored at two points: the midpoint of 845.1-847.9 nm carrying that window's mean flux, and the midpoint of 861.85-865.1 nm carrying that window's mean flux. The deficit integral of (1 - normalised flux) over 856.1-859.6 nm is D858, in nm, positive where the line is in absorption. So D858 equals 0.01 nm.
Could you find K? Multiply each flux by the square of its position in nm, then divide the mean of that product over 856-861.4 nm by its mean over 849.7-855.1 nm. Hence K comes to 1.0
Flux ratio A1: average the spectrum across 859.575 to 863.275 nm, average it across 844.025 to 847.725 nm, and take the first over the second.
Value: 1.0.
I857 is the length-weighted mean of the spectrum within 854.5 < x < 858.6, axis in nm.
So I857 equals 17.5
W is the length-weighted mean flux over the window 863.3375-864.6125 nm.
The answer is 17.5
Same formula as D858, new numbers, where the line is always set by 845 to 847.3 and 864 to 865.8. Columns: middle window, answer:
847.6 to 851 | 0.06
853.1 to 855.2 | 0.11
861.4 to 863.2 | 0.01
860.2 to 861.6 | 0.01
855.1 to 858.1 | 0.02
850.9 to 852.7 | 0.01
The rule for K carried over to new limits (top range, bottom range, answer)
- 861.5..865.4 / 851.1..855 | 1.03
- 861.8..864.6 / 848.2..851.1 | 1.02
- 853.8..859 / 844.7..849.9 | 0.98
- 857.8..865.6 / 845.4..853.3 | 1.01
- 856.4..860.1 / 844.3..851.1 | 1.01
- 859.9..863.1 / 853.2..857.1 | 1.03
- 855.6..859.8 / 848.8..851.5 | 1.01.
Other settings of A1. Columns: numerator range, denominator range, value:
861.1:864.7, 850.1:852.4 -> 0.99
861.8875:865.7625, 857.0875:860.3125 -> 0.99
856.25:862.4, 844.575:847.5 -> 0.97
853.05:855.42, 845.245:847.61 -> 0.94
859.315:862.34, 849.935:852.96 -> 0.99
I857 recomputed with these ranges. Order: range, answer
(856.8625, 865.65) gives 17.6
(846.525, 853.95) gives 17.9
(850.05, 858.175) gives 17.6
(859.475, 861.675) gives 17.6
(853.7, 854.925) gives 16.6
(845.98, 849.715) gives 18.1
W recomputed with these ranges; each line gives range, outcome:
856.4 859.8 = 17.7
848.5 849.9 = 17.9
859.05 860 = 17.6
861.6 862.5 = 17.6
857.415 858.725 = 17.7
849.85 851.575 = 17.7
